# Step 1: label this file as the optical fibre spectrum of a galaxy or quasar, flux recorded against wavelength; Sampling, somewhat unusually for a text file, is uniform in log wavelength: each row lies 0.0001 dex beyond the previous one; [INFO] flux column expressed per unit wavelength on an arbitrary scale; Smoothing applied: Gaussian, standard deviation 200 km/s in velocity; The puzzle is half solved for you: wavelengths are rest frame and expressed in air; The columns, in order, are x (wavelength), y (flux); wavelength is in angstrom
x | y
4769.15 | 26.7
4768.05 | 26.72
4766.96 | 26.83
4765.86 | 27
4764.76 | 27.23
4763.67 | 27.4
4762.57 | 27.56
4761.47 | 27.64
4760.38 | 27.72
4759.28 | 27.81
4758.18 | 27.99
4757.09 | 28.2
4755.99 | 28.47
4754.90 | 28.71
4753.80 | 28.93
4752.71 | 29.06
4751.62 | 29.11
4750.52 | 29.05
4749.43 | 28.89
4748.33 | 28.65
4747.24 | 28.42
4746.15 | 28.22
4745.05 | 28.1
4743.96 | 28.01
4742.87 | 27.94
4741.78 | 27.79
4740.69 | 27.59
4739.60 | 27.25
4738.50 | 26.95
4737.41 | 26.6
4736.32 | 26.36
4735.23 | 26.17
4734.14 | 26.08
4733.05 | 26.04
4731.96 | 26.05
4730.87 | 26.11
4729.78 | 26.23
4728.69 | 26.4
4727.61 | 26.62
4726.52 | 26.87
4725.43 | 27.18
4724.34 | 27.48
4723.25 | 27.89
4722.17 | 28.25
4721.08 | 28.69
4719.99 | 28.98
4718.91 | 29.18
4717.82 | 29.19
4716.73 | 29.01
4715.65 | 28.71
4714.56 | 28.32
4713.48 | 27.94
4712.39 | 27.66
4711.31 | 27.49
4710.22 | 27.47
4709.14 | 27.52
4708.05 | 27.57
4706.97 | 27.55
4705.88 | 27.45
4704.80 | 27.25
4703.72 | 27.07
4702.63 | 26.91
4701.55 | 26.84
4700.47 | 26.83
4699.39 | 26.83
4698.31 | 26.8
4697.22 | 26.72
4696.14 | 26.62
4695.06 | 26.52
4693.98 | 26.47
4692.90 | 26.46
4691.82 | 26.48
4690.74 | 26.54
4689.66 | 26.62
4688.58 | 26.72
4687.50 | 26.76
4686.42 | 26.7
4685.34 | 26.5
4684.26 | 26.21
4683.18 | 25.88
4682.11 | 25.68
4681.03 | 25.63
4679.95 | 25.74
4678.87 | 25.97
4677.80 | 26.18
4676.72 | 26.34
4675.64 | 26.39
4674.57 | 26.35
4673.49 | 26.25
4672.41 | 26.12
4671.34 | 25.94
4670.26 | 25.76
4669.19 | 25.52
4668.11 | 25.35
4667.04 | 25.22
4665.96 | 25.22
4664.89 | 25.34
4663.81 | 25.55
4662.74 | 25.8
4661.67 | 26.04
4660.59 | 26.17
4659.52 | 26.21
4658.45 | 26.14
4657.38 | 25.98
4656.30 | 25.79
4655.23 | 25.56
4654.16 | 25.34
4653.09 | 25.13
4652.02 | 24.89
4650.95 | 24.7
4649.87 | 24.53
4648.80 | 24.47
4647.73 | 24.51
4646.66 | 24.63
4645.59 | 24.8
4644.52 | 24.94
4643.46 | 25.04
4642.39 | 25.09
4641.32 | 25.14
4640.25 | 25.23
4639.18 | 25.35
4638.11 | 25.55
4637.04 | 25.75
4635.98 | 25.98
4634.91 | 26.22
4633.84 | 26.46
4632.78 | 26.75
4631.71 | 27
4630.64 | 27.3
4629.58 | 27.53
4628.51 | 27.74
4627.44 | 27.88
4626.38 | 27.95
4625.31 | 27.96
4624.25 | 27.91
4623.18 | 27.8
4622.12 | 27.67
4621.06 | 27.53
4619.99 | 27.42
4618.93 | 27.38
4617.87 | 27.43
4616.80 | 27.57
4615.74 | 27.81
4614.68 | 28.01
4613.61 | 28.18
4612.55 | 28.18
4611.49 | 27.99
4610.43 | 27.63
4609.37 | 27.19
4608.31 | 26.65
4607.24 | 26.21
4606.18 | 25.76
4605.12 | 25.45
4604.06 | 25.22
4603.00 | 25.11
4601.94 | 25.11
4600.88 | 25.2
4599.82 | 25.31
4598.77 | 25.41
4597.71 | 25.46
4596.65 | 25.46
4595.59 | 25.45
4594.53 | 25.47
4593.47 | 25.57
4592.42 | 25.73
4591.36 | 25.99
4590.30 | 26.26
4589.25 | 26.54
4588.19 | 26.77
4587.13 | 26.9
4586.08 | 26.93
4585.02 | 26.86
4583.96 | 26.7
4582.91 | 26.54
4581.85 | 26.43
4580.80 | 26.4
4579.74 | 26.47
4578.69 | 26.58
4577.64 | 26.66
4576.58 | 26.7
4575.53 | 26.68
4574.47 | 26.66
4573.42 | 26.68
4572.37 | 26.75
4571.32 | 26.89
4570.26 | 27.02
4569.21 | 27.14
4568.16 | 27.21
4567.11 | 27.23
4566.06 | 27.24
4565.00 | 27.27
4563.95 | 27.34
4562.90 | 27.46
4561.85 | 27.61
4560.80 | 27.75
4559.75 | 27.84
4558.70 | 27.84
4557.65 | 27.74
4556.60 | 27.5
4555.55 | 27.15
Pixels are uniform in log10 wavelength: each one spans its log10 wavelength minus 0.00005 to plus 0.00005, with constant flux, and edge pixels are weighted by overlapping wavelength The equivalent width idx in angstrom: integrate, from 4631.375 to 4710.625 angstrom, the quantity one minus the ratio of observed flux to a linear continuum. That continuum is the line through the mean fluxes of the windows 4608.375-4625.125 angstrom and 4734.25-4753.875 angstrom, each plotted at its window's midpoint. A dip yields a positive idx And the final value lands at 5.0 angstrom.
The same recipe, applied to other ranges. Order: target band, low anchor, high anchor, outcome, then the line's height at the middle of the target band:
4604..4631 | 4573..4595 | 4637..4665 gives -1.6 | 25.9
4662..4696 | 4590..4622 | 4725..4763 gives 1.2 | 27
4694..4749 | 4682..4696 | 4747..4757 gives 0.5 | 27.7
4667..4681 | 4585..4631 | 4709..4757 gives 0.7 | 27.3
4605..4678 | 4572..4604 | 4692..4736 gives 0.9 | 26.6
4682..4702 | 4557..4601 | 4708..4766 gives 0.6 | 27.4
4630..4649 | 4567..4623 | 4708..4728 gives 1.1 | 27.1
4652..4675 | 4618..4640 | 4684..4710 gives 1.0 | 26.9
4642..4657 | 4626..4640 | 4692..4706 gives 1.0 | 26.7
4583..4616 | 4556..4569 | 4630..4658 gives 0.3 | 26.6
